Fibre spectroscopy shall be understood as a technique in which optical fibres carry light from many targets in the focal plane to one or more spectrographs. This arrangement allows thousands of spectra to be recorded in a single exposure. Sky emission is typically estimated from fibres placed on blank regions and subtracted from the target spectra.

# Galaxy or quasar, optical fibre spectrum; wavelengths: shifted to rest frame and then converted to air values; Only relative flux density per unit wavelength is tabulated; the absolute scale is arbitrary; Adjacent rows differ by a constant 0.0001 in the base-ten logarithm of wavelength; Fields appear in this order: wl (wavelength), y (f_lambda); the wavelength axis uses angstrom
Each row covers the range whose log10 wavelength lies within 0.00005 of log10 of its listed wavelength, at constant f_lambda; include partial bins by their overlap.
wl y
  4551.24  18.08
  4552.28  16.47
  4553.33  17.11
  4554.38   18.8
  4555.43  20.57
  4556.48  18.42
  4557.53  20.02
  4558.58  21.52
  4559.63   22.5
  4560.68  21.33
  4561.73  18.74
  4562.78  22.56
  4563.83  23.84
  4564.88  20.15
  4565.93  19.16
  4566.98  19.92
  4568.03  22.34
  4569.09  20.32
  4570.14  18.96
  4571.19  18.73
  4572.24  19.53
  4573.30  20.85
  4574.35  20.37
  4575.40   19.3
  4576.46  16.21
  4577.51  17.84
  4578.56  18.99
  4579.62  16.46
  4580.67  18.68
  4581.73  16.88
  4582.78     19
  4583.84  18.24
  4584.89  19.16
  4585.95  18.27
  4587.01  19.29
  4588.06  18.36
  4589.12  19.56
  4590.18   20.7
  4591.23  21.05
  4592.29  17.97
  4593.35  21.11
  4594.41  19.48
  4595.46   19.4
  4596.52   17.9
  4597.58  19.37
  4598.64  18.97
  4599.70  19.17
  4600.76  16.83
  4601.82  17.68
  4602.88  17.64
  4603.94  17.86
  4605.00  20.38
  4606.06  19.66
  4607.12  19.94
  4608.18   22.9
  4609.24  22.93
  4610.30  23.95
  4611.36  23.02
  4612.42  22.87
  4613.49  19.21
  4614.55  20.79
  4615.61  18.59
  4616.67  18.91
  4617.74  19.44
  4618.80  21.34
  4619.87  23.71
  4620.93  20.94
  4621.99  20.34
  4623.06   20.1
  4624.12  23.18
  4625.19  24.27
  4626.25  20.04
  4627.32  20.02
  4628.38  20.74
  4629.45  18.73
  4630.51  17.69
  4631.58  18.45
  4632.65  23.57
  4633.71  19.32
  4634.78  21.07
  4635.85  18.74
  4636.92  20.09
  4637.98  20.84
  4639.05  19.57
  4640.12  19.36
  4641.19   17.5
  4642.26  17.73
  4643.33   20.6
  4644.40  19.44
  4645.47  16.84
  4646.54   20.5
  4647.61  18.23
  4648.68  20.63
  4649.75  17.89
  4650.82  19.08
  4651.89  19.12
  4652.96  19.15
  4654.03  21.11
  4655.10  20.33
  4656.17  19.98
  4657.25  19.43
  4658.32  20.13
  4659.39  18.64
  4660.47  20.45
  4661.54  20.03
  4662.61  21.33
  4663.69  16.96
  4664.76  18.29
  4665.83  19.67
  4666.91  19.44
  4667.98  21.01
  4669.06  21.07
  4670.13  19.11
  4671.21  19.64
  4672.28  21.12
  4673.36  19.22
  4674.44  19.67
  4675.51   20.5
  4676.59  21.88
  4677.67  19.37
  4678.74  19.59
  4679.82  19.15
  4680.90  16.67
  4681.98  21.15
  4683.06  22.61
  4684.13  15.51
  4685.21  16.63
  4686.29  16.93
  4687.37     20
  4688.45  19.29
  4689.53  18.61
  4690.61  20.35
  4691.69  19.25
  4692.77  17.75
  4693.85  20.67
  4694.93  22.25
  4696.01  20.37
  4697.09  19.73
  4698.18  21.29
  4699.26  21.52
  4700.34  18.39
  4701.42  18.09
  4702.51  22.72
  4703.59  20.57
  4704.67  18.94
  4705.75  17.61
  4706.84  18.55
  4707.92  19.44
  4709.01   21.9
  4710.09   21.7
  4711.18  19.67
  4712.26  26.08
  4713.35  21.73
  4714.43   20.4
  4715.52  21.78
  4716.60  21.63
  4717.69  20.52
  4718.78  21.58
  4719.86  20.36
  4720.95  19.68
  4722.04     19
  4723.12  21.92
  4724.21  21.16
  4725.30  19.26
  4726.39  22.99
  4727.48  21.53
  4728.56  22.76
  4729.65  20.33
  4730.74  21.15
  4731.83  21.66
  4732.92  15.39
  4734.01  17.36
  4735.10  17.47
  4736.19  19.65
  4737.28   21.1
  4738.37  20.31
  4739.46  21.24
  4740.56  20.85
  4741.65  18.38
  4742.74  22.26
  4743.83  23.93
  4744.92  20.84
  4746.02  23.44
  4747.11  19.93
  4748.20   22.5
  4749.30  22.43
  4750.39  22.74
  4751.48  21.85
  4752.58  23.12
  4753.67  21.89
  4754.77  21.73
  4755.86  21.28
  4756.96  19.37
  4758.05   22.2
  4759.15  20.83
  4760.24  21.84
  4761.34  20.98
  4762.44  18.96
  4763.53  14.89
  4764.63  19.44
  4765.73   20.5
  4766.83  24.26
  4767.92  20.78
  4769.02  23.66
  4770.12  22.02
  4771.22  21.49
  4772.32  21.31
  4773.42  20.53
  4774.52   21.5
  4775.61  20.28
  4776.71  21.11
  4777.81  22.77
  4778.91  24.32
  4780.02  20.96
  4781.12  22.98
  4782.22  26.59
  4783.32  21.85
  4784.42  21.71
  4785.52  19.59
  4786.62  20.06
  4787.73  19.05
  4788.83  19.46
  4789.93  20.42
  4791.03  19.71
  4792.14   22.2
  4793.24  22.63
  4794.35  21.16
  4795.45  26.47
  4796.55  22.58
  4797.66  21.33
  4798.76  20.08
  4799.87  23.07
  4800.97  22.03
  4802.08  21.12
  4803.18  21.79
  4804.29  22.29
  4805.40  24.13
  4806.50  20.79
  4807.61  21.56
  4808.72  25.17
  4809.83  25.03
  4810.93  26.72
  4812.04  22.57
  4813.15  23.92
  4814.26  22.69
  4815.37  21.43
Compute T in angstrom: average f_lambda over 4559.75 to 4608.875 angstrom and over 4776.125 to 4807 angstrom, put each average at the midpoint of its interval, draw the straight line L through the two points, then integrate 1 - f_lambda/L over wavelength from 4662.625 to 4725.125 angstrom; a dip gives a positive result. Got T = 2.1 angstrom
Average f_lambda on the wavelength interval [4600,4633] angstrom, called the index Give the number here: 20.5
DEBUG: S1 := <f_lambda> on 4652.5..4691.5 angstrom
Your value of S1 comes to 19.6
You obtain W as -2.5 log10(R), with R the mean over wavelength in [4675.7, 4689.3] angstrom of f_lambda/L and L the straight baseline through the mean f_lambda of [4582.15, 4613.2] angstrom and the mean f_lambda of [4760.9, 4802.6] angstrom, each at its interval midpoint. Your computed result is 0.08 mag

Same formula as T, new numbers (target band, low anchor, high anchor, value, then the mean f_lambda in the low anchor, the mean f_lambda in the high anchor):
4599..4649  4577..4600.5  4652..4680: -2.0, 18.9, 19.9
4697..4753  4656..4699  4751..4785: -0.4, 19.6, 21.5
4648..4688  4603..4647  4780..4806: 2.3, 20.3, 21.8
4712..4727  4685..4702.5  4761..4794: -0.8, 19.6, 21.2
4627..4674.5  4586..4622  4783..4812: 2.1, 20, 22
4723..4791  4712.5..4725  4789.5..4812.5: 1.9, 21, 22.5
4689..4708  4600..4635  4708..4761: 1.0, 20.5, 21.1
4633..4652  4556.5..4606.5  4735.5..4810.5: 0.8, 19.4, 21.6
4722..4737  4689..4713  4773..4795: 0.4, 20.3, 21.5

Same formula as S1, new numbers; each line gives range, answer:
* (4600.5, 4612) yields 20.4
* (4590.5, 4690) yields 19.8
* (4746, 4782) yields 21.5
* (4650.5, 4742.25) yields 20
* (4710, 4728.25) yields 21.2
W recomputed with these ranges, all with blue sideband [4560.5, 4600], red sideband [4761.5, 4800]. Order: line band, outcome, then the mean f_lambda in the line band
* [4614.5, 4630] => -0.049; 20.7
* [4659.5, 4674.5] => 0.028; 19.8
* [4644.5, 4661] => 0.038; 19.4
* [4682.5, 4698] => 0.064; 19.3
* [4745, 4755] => -0.052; 22.1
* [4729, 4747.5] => 0.034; 20.3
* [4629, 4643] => 0.028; 19.5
